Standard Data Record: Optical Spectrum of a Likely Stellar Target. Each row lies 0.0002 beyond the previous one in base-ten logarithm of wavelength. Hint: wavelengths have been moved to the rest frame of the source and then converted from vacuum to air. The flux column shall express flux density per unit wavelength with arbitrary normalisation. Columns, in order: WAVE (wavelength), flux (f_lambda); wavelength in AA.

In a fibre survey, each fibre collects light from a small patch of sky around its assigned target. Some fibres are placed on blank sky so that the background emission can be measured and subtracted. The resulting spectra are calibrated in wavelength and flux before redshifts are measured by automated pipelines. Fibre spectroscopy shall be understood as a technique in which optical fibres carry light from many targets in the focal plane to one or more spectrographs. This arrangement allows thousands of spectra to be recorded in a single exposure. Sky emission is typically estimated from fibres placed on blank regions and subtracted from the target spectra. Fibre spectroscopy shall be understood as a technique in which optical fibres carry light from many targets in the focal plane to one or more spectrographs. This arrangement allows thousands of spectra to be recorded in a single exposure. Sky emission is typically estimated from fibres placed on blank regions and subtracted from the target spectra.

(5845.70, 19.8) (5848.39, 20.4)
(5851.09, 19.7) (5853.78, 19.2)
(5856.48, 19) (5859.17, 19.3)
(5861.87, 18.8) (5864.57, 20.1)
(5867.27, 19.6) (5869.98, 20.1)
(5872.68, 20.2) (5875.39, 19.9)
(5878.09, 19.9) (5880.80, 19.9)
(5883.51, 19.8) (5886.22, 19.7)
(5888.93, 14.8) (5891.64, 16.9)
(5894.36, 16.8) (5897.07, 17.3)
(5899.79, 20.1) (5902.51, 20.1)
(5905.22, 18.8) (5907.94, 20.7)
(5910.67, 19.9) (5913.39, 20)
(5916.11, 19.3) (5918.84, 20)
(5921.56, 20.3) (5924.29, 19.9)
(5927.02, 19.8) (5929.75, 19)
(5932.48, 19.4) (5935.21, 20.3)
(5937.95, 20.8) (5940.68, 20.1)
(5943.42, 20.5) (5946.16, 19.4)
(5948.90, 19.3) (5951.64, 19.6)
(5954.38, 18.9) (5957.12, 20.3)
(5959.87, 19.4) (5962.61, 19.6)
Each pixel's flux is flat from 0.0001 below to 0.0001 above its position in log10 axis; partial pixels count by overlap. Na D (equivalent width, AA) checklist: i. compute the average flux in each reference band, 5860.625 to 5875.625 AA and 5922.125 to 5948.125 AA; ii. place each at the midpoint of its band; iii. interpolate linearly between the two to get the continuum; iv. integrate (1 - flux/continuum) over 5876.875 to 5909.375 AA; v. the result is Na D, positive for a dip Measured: 1.79 AA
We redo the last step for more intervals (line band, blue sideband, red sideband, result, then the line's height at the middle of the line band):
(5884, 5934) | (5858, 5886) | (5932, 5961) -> 1.8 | 19.8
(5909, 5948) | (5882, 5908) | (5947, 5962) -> -1.8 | 19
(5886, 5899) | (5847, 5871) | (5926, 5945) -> 1.8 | 19.7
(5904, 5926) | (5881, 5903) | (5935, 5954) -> -1.1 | 19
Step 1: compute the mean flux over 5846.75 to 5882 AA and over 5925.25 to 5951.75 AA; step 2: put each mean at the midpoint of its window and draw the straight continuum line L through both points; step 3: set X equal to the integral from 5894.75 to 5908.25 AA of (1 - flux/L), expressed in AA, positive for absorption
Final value 0.45 AA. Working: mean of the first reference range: 19.7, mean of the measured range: 19.1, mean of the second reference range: 19.8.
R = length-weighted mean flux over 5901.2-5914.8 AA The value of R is 19.9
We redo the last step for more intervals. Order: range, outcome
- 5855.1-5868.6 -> 19.4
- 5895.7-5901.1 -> 18.7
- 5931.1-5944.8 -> 20.2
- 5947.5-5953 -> 19.4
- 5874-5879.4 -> 19.9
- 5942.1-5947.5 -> 19.9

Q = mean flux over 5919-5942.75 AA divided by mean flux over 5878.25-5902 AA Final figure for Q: 1.1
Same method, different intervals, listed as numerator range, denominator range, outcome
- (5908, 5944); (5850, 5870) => 1.03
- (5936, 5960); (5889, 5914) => 1.06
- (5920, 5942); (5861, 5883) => 1.01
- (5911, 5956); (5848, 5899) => 1.04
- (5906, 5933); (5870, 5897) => 1.06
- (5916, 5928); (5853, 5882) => 1.01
